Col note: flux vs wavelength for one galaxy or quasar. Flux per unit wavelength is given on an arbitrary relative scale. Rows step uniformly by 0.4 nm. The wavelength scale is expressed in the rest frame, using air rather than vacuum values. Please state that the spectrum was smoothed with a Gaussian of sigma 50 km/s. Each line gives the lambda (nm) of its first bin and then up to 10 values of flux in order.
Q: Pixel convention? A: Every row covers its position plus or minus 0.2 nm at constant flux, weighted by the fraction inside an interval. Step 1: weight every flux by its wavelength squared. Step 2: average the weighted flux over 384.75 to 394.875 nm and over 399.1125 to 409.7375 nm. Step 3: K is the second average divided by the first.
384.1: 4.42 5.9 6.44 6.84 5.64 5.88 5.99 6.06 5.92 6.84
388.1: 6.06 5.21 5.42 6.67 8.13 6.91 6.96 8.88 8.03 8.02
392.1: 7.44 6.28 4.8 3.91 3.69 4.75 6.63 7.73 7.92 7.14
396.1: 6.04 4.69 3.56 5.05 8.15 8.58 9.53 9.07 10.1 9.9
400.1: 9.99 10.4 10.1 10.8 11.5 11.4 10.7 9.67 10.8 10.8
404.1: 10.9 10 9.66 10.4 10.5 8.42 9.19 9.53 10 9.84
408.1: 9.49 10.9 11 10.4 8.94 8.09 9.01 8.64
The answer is 1.7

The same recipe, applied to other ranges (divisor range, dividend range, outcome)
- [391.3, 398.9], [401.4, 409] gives 1.67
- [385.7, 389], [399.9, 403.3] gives 1.92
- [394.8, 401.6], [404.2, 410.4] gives 1.24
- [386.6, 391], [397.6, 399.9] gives 1.48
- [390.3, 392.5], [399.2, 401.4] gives 1.38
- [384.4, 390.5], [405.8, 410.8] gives 1.69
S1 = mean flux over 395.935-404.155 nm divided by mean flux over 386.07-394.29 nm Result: 1.45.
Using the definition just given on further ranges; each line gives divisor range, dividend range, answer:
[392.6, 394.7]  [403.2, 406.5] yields 2.09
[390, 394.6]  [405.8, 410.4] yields 1.52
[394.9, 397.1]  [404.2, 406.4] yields 1.63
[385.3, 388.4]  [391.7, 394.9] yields 0.93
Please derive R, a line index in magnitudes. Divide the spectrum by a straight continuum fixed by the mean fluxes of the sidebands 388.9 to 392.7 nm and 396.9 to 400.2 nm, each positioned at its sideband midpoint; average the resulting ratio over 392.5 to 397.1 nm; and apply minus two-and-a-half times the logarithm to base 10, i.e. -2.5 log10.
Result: 0.38 mag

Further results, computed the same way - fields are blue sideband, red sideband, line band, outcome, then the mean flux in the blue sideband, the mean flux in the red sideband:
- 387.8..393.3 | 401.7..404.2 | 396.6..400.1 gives 0.17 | 6.73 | 10.8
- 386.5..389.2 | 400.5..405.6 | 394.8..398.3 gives 0.30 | 5.95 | 10.6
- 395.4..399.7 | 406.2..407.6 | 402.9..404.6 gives -0.20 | 7.33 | 9.51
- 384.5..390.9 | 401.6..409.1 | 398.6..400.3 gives -0.09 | 6.4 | 10.2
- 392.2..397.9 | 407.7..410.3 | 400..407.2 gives -0.25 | 5.77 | 9.81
